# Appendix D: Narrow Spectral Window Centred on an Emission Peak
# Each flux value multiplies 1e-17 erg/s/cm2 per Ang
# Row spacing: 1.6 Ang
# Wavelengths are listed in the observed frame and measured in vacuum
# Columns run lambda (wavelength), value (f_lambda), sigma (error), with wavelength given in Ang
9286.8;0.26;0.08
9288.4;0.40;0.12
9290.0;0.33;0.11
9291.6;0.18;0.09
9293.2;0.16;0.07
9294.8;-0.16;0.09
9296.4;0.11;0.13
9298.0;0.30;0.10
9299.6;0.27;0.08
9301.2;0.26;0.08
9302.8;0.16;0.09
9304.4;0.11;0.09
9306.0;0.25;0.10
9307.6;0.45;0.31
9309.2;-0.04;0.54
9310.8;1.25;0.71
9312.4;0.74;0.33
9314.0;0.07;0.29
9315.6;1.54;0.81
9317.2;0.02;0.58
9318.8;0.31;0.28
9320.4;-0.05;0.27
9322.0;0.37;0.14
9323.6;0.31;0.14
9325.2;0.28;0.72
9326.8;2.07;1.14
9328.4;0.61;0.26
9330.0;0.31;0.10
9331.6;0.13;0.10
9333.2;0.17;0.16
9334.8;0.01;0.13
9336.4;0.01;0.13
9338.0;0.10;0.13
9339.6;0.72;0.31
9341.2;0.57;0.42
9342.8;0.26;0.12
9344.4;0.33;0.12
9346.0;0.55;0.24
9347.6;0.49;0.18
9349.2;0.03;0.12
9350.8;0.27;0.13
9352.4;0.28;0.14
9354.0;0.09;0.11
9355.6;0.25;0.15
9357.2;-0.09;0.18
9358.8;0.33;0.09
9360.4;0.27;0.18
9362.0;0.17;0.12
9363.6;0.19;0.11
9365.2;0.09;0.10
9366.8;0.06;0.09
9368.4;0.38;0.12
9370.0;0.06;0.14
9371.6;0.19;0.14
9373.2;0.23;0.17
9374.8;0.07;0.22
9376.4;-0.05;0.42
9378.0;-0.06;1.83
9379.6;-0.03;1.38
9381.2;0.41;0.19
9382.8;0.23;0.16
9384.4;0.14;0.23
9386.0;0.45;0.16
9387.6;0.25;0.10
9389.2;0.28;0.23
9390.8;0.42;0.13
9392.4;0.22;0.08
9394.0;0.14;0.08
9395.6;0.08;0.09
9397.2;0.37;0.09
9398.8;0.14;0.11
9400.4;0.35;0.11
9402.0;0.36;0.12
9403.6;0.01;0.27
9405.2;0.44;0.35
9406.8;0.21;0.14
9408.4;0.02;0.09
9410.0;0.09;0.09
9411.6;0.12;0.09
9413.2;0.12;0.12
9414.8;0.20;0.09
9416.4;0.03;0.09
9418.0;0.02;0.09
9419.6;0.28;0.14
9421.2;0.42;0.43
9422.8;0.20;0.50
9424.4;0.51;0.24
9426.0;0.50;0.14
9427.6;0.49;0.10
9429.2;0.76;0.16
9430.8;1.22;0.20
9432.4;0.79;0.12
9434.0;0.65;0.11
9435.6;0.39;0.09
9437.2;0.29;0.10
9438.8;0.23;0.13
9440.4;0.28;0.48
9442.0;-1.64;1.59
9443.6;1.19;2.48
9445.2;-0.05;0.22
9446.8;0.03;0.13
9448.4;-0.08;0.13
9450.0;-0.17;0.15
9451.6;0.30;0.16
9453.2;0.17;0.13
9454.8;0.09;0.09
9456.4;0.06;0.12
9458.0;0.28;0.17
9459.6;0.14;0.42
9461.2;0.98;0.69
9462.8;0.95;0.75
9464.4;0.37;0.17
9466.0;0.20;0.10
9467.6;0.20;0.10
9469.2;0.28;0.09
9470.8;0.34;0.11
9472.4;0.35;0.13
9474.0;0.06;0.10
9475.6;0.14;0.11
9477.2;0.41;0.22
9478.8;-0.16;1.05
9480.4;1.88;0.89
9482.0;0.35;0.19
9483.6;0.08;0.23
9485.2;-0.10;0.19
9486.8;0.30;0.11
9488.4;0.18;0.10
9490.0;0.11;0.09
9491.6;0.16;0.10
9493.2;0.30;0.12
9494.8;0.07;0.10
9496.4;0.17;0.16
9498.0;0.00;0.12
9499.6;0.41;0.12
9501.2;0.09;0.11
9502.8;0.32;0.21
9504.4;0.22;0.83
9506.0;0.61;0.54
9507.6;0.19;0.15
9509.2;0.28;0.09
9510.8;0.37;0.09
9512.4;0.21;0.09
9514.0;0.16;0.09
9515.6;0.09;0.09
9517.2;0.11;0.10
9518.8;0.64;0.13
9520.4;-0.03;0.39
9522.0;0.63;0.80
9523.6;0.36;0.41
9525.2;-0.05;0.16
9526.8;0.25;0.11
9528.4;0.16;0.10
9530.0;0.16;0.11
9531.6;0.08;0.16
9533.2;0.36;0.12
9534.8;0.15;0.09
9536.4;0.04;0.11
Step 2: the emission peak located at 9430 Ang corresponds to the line H-beta 4861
